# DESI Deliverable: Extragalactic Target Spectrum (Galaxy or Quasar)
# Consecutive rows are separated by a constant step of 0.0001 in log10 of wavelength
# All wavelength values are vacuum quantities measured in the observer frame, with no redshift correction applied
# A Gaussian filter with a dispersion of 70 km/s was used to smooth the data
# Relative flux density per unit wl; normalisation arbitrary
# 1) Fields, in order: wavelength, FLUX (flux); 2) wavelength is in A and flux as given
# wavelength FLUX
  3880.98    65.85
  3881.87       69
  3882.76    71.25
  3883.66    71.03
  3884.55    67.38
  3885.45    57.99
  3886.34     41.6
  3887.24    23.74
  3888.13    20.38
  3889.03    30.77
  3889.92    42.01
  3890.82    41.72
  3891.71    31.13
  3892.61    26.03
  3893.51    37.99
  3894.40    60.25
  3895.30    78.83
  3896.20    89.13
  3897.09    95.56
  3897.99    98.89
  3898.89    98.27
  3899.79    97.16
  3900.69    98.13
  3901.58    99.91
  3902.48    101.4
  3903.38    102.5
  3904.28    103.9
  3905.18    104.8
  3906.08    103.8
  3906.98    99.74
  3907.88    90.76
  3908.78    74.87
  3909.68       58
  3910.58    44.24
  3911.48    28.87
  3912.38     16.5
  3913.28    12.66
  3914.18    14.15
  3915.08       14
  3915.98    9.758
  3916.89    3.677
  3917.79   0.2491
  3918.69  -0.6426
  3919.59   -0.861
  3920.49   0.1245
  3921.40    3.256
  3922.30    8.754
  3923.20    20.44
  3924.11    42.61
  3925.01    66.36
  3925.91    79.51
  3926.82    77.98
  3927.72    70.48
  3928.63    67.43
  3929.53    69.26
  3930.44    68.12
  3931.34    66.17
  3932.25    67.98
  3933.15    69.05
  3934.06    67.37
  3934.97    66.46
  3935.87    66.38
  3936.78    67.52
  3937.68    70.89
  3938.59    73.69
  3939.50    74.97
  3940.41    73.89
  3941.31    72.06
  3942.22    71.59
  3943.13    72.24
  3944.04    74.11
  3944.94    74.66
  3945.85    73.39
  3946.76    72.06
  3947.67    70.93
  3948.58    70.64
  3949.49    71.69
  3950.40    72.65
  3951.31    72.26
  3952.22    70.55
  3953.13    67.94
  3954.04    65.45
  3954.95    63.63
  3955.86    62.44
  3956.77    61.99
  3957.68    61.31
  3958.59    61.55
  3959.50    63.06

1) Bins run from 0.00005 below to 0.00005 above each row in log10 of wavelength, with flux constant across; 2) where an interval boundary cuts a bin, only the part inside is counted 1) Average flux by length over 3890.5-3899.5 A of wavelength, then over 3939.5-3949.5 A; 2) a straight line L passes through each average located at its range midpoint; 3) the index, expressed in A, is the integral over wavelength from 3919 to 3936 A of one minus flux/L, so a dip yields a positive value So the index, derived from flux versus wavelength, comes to 4.83 A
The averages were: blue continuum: 66.7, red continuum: 72.6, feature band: 50.7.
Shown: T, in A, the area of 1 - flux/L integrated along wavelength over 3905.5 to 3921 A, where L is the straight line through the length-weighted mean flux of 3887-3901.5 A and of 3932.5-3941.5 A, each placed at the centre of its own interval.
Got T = 7.4 A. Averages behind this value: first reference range 62.2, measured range 34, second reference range 70.2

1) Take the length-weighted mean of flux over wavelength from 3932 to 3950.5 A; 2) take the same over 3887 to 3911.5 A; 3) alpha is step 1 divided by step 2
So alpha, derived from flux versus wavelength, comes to 1.0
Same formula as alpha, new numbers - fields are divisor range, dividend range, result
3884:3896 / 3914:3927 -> 0.49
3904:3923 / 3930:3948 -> 1.92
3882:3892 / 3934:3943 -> 1.52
